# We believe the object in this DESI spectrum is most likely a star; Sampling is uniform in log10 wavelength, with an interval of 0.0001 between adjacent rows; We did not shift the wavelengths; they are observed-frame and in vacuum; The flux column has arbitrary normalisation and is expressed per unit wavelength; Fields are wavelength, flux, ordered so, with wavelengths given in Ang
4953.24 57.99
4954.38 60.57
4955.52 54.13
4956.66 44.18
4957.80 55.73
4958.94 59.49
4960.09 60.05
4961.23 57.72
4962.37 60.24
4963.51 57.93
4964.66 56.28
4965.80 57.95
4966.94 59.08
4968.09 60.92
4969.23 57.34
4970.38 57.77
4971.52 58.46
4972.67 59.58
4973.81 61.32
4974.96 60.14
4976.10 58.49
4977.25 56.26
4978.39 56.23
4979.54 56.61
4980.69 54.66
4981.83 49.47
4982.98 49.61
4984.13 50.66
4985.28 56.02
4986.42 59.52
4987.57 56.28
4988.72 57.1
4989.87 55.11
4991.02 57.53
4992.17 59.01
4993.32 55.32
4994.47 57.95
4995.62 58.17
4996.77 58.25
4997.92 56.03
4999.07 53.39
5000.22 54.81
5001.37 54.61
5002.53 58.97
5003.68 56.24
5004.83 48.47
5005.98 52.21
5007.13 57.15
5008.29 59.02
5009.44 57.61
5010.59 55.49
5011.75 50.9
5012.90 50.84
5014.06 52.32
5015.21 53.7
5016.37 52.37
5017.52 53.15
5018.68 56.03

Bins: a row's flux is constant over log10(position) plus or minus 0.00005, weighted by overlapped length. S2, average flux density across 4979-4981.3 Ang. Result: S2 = 55.6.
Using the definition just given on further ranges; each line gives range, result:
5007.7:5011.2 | 57.2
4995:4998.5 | 57.5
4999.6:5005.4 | 54.6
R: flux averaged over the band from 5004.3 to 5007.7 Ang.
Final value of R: 52.7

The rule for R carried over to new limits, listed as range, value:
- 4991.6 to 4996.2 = 57.6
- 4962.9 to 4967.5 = 57.9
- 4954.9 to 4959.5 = 53.5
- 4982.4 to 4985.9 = 52.2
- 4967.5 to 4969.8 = 59.1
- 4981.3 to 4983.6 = 49.4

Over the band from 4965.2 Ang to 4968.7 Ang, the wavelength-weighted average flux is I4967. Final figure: 59.3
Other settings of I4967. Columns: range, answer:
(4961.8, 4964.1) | 59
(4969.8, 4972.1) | 58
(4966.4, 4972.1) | 58.6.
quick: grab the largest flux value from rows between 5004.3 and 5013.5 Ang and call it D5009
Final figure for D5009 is 59.02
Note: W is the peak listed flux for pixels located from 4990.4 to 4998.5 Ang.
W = 59.01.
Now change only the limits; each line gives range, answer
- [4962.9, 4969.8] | 60.92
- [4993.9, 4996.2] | 58.17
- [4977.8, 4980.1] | 56.61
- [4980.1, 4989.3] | 59.52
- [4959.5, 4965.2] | 60.24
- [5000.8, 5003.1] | 58.97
